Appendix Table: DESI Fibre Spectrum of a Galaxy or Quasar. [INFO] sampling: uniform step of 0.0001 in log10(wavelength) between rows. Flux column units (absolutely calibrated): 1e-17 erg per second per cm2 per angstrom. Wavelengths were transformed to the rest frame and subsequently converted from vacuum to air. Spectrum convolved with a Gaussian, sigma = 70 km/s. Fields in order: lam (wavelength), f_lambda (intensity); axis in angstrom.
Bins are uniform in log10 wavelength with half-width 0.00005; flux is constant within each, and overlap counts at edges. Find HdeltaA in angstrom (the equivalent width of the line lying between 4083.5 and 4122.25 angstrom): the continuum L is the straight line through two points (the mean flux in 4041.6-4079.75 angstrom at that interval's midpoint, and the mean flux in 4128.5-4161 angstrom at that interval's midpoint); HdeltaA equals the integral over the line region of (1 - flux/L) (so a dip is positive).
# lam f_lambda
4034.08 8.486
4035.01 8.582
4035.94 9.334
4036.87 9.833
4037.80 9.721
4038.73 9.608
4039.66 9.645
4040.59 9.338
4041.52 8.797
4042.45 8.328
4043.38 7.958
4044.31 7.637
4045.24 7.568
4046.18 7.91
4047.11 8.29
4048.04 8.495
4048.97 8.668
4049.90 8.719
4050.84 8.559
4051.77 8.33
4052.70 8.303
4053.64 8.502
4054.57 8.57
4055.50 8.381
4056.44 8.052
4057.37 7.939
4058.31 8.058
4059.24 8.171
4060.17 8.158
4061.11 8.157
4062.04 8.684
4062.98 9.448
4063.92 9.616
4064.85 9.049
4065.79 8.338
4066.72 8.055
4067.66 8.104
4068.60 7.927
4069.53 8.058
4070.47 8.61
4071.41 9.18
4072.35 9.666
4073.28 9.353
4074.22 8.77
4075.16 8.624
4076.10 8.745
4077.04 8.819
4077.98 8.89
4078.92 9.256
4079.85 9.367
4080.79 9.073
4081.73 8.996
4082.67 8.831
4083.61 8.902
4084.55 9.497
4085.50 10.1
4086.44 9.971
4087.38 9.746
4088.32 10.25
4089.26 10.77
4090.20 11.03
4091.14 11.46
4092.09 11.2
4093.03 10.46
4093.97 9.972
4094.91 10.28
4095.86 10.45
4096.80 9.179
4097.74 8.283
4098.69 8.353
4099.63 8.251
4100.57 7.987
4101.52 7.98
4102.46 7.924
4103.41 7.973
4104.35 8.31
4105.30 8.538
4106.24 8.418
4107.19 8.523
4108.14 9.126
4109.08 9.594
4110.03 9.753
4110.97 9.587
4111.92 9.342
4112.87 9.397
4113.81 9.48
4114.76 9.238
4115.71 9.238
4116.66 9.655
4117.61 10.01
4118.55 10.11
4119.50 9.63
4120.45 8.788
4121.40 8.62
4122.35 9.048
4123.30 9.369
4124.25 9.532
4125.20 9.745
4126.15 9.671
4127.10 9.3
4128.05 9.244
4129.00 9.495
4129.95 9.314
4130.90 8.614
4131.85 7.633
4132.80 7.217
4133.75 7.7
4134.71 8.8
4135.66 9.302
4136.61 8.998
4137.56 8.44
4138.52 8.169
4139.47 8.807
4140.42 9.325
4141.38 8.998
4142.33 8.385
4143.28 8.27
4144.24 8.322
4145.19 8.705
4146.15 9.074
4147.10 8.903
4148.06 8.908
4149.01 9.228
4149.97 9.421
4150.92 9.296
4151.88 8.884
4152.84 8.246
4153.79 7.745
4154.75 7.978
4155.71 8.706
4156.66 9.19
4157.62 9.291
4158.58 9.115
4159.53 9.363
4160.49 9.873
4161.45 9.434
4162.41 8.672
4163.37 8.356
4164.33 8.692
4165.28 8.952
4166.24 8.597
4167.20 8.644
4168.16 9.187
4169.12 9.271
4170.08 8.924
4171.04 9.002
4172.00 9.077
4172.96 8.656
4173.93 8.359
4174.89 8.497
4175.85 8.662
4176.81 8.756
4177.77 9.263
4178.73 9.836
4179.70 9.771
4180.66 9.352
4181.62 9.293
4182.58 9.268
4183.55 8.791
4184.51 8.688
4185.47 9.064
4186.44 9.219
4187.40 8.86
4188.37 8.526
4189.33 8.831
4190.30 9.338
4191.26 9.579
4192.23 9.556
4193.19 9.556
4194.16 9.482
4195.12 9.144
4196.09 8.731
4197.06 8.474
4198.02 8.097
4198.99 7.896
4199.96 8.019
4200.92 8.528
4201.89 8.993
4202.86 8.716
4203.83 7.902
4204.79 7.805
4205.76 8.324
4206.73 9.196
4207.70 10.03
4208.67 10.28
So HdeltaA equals -3.4 angstrom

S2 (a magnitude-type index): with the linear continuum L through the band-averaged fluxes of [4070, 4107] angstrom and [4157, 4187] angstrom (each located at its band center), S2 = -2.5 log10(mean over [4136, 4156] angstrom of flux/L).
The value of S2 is 0.05 mag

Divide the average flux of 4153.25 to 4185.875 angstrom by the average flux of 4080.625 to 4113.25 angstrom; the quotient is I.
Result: 0.96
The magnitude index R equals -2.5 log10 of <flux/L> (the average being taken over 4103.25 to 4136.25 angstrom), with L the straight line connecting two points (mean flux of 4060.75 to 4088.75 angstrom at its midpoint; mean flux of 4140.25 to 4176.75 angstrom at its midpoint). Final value -0.02 mag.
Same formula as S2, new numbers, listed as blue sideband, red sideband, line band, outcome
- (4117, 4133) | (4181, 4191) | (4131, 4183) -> 0.03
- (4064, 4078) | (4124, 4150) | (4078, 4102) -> -0.10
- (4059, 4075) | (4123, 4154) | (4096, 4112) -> 0.01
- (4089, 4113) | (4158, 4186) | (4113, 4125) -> -0.02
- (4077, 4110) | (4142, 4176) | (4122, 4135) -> 0.02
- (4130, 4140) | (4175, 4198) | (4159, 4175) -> -0.01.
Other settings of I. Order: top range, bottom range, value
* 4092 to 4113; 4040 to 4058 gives 1.08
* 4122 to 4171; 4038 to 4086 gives 1.02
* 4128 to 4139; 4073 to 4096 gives 0.88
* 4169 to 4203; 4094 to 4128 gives 0.98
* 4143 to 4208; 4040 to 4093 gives 1.00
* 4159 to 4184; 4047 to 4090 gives 1.02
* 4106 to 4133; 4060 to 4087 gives 1.03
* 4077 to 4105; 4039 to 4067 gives 1.11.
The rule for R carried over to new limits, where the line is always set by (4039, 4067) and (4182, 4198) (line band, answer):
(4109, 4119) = -0.10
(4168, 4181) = -0.01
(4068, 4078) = -0.03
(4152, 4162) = 0.00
